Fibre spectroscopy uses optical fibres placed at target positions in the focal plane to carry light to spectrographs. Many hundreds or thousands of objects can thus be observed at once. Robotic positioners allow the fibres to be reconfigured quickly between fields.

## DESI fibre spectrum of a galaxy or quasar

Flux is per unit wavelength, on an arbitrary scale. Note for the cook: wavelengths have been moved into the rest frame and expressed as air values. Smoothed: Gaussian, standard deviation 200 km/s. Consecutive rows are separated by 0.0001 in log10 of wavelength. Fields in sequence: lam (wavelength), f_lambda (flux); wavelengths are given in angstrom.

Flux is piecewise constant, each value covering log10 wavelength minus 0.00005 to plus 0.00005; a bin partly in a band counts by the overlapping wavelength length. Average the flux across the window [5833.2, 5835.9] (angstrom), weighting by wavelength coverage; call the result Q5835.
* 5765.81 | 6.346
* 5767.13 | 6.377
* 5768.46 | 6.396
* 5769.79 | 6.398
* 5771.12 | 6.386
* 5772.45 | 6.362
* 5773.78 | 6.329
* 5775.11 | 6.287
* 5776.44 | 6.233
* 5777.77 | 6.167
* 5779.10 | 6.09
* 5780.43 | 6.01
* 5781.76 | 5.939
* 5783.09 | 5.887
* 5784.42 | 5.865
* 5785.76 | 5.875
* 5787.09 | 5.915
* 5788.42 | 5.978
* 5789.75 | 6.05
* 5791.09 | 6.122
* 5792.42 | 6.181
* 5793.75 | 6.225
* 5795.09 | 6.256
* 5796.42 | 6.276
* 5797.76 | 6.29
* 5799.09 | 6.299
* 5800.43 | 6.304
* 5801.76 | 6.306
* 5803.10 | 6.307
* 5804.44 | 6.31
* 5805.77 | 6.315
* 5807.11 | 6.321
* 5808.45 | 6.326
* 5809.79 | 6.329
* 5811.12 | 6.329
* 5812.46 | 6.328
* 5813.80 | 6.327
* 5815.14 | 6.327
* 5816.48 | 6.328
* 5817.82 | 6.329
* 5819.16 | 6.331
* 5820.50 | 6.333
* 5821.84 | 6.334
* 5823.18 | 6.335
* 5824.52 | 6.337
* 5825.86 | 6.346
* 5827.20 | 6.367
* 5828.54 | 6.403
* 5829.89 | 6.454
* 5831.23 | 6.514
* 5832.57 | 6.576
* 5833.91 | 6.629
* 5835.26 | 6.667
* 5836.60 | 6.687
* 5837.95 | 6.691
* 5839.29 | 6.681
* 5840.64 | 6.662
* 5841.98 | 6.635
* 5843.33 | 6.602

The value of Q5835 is 6.64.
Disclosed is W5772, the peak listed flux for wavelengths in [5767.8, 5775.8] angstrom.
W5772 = 6.398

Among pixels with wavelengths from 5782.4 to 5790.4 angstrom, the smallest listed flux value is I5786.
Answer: 5.865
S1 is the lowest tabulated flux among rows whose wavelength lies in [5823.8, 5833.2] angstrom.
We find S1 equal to 6.337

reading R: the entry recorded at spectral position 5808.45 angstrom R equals 6.326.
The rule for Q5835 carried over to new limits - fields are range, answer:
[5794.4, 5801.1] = 6.28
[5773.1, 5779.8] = 6.22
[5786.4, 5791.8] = 6.02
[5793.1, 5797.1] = 6.24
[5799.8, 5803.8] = 6.3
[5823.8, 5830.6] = 6.38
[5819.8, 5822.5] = 6.33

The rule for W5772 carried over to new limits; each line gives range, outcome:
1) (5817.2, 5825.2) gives 6.337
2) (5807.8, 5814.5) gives 6.329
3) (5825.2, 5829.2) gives 6.403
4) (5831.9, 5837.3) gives 6.687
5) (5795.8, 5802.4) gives 6.306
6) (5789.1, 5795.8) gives 6.256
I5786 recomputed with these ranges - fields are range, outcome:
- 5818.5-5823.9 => 6.331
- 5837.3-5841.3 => 6.662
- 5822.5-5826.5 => 6.335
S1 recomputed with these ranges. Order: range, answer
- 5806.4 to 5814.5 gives 6.321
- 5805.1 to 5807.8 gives 6.315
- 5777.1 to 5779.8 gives 6.09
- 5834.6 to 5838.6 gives 6.667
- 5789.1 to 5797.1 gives 6.05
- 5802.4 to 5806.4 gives 6.307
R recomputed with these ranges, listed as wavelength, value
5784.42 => 5.865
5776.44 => 6.233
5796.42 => 6.276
